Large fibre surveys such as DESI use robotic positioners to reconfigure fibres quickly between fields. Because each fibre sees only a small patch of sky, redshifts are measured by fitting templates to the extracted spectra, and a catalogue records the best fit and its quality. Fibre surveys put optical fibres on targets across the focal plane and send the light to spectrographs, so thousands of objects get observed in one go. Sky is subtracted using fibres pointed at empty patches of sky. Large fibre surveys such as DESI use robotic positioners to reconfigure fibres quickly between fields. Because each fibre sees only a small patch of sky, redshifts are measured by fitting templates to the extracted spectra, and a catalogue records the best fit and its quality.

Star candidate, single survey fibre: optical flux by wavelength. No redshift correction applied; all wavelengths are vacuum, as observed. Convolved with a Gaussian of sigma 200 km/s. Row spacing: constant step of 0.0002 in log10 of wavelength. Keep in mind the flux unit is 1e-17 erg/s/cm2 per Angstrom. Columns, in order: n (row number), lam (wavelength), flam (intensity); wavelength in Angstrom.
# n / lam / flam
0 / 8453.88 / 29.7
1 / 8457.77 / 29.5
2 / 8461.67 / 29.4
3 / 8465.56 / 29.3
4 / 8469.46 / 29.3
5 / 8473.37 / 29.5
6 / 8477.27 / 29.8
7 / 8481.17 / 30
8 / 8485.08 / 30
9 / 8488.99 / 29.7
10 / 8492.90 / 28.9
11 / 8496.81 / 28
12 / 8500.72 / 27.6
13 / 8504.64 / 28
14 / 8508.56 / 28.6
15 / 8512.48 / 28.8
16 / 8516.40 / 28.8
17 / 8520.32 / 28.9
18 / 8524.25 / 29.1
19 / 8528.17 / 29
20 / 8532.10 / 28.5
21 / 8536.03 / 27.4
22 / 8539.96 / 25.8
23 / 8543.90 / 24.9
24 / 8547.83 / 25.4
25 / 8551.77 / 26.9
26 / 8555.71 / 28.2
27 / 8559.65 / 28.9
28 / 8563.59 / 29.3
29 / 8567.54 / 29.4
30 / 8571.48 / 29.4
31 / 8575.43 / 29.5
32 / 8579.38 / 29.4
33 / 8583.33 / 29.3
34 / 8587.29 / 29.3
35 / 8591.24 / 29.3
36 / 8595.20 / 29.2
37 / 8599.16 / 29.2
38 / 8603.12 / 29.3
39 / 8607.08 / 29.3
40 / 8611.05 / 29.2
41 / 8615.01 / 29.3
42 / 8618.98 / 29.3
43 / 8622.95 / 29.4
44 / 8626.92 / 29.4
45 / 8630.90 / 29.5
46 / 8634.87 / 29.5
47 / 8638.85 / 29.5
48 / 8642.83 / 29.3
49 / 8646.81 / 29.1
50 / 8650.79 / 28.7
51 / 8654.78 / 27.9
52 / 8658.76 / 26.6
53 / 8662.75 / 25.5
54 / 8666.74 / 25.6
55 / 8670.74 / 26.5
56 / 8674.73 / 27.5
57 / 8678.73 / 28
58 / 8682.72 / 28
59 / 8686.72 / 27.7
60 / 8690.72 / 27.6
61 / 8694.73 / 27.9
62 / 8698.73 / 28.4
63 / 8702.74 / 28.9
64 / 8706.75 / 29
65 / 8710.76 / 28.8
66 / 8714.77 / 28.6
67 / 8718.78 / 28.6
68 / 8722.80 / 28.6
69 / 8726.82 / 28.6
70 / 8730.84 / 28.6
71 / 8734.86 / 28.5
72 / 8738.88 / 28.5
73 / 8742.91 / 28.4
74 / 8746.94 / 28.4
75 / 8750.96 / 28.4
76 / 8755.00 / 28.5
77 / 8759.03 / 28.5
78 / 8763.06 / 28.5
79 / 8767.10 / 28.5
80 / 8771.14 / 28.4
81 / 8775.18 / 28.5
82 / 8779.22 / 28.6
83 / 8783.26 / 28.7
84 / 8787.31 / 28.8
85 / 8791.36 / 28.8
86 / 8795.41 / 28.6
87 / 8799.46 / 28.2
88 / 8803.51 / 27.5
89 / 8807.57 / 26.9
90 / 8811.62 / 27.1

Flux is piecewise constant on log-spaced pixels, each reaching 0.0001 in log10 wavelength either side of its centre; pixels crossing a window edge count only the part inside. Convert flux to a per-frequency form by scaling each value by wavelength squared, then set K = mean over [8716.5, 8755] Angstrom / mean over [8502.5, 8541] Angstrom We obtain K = 1.06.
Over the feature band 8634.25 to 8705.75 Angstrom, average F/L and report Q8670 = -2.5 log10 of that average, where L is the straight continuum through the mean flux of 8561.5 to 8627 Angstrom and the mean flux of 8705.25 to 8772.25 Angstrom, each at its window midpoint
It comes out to 0.04 mag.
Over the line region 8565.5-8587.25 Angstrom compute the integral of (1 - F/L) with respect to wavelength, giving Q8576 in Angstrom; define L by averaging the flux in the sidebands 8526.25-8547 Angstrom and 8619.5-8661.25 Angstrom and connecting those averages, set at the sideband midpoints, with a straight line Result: -1.3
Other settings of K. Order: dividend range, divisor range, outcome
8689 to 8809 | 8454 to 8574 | 1.05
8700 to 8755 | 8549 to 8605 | 1.02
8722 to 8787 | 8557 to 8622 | 1.01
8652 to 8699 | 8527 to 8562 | 1.03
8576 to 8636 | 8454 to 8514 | 1.04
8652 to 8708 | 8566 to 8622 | 0.96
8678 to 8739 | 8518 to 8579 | 1.05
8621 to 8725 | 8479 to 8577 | 1.03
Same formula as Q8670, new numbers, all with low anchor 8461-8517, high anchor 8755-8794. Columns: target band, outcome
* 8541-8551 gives 0.142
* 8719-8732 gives 0.003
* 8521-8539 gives 0.023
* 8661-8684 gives 0.075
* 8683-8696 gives 0.038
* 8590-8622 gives -0.015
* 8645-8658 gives 0.015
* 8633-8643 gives -0.024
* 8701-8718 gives -0.005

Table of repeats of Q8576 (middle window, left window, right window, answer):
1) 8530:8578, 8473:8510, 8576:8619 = 2.2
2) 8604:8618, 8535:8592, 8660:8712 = -0.7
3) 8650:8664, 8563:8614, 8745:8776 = 0.9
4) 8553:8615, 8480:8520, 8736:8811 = -1.1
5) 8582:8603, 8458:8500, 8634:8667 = -0.6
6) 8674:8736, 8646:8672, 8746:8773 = -1.5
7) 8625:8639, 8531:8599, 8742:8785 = -0.6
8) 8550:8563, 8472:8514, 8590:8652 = 0.4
